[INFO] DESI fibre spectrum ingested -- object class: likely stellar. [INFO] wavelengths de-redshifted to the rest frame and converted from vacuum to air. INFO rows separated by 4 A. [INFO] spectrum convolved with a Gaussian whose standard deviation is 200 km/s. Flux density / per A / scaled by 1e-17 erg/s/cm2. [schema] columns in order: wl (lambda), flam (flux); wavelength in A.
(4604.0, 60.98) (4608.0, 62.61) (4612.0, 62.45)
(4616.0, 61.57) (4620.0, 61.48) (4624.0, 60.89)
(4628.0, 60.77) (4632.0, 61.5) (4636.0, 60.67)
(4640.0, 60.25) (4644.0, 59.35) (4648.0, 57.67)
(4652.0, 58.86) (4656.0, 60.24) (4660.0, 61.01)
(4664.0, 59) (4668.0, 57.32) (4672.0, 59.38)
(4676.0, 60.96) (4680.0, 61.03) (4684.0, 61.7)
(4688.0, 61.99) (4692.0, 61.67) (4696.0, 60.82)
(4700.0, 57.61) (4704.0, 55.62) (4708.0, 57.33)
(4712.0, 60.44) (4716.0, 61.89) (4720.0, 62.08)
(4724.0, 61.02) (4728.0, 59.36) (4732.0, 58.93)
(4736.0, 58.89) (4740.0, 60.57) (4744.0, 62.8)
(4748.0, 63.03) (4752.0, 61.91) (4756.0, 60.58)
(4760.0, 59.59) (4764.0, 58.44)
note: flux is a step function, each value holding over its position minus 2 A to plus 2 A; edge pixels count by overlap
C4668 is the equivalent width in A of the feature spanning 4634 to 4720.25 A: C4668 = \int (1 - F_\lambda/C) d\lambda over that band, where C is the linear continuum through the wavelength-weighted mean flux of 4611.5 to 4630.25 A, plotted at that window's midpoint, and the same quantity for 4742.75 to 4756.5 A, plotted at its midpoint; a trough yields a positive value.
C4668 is 2.7 A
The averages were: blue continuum 61.4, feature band 59.8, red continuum 62.2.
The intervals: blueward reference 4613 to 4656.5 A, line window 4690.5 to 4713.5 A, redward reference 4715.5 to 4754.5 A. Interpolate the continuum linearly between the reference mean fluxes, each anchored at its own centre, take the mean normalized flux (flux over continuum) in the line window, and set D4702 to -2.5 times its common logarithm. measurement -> 0.036 mag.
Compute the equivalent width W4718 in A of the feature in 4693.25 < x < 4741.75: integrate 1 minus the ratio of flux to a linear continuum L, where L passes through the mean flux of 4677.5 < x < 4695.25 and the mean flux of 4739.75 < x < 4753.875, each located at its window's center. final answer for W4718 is 1.83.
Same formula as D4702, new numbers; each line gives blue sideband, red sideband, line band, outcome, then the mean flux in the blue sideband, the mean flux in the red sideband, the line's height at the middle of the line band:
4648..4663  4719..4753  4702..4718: 0.03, 59.7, 60.9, 60.5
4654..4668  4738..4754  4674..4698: -0.02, 59.7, 62.1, 60.4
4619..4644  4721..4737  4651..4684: 0.01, 60.8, 59.7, 60.4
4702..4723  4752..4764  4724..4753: -0.02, 59.5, 60.1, 59.9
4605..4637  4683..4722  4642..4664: 0.03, 61.5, 60.1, 60.9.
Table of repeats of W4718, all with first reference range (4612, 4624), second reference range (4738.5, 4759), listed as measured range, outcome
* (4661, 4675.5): 0.6 A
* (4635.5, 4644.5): 0.2 A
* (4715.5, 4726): 0.0 A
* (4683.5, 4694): 0.0 A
